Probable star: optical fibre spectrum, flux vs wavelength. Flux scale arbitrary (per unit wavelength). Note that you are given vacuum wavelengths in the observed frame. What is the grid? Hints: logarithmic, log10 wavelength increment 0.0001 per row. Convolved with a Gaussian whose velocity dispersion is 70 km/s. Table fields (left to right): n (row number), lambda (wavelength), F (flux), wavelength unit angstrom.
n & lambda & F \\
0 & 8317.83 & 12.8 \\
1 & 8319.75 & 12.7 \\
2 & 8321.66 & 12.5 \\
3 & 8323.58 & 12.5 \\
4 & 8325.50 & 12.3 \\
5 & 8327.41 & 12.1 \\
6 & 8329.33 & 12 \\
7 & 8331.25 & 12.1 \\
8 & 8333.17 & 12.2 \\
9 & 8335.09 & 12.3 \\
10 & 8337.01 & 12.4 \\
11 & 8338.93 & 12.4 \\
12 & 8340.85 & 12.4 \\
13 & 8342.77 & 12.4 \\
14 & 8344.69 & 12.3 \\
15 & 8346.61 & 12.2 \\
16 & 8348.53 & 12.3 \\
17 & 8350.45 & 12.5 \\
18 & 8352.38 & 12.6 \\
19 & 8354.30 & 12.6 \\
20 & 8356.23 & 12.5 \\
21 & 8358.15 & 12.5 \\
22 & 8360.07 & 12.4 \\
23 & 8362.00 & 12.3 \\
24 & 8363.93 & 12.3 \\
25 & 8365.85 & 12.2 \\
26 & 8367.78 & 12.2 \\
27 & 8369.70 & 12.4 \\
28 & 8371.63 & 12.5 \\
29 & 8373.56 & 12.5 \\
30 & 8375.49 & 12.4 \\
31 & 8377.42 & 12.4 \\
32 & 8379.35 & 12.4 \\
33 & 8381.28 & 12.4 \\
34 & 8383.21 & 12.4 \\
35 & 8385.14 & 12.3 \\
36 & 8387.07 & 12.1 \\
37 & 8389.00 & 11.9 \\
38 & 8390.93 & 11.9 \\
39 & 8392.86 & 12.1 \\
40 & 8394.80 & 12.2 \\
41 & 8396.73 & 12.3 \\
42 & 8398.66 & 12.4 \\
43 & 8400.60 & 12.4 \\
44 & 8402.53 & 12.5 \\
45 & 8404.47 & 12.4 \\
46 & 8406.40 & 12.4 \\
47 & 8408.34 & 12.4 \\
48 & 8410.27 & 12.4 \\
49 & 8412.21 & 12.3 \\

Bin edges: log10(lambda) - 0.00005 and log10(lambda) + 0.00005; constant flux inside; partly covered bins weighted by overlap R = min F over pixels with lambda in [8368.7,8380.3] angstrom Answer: 12.4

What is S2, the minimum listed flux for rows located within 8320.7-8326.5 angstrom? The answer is 12.3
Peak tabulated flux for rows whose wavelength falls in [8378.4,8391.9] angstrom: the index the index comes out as 12.4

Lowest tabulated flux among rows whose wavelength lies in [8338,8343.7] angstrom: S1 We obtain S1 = 12.4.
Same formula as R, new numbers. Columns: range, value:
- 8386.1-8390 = 11.9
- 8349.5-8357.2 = 12.5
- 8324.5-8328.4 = 12.1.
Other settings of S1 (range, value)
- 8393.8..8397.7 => 12.2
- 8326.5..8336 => 12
